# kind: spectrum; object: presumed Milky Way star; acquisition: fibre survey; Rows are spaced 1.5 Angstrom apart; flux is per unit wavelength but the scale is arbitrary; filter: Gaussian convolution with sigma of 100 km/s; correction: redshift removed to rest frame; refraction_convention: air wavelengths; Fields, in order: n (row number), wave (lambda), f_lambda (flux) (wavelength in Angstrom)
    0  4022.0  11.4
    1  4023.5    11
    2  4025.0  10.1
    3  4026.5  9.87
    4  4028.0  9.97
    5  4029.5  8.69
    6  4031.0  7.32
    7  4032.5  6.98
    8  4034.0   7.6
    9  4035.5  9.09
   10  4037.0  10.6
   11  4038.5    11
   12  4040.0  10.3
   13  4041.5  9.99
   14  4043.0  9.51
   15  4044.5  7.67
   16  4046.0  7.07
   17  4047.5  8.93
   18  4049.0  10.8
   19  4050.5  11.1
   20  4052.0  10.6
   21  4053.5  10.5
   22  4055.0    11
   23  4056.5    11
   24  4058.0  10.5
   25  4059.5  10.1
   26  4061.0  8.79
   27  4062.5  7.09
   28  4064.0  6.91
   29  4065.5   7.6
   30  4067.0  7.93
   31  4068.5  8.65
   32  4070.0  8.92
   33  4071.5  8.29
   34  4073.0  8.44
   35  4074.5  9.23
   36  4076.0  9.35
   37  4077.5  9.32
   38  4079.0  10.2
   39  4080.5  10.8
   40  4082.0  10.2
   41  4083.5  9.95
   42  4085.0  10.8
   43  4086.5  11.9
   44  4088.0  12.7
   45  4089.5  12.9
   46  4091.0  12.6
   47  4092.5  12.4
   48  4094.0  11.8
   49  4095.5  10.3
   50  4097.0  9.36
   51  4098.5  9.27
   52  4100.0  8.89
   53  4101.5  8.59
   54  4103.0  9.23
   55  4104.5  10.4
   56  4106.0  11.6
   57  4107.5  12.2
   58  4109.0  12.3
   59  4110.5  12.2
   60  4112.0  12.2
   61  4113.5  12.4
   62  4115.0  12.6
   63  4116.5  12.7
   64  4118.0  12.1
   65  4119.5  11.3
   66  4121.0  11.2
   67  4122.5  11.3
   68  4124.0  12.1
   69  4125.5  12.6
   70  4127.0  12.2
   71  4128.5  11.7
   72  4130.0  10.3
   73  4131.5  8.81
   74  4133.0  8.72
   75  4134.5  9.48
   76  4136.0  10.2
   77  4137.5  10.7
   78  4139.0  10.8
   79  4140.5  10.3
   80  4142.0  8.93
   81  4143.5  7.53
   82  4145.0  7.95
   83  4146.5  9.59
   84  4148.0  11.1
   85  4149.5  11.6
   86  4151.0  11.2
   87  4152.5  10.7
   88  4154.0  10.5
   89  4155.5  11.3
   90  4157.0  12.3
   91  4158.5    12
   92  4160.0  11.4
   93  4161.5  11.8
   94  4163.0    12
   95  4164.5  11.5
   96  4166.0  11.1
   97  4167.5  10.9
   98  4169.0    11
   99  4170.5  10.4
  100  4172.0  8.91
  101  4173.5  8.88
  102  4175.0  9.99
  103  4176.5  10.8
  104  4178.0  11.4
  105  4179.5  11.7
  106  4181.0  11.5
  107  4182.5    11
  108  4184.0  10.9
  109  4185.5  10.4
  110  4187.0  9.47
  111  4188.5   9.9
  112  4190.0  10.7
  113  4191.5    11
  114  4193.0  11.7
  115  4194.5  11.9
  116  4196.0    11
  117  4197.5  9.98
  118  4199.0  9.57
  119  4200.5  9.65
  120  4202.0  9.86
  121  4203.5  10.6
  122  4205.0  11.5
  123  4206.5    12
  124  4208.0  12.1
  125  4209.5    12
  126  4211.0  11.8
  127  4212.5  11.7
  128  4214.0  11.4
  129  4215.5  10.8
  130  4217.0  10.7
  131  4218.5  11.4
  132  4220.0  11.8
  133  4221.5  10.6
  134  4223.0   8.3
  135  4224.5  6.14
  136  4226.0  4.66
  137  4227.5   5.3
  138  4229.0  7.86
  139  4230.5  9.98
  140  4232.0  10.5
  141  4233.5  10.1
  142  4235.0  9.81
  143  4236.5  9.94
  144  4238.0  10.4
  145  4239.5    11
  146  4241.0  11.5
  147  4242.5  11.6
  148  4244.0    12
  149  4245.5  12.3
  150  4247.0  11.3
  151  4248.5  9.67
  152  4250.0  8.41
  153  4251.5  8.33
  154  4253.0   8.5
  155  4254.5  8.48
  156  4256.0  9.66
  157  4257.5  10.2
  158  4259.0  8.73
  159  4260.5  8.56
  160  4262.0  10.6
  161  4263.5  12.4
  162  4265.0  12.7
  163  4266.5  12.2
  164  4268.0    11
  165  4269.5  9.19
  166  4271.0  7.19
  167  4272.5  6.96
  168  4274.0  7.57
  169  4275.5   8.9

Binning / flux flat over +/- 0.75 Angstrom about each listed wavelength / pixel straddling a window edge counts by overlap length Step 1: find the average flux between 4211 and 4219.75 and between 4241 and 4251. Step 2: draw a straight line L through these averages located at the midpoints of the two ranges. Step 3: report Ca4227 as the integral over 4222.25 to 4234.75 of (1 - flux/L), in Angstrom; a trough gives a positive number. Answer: 3.6 Angstrom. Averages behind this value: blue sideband 11.3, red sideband 10.9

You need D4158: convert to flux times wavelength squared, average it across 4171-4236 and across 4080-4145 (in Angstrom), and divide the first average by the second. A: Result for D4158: 1.0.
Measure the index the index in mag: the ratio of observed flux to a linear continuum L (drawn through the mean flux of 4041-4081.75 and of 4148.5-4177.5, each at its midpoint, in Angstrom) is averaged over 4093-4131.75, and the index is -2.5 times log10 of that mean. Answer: -0.11 mag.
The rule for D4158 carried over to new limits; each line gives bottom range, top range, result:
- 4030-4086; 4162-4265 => 1.20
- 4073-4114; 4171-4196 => 1.03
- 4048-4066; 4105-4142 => 1.20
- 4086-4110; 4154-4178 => 1.03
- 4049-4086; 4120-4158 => 1.15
